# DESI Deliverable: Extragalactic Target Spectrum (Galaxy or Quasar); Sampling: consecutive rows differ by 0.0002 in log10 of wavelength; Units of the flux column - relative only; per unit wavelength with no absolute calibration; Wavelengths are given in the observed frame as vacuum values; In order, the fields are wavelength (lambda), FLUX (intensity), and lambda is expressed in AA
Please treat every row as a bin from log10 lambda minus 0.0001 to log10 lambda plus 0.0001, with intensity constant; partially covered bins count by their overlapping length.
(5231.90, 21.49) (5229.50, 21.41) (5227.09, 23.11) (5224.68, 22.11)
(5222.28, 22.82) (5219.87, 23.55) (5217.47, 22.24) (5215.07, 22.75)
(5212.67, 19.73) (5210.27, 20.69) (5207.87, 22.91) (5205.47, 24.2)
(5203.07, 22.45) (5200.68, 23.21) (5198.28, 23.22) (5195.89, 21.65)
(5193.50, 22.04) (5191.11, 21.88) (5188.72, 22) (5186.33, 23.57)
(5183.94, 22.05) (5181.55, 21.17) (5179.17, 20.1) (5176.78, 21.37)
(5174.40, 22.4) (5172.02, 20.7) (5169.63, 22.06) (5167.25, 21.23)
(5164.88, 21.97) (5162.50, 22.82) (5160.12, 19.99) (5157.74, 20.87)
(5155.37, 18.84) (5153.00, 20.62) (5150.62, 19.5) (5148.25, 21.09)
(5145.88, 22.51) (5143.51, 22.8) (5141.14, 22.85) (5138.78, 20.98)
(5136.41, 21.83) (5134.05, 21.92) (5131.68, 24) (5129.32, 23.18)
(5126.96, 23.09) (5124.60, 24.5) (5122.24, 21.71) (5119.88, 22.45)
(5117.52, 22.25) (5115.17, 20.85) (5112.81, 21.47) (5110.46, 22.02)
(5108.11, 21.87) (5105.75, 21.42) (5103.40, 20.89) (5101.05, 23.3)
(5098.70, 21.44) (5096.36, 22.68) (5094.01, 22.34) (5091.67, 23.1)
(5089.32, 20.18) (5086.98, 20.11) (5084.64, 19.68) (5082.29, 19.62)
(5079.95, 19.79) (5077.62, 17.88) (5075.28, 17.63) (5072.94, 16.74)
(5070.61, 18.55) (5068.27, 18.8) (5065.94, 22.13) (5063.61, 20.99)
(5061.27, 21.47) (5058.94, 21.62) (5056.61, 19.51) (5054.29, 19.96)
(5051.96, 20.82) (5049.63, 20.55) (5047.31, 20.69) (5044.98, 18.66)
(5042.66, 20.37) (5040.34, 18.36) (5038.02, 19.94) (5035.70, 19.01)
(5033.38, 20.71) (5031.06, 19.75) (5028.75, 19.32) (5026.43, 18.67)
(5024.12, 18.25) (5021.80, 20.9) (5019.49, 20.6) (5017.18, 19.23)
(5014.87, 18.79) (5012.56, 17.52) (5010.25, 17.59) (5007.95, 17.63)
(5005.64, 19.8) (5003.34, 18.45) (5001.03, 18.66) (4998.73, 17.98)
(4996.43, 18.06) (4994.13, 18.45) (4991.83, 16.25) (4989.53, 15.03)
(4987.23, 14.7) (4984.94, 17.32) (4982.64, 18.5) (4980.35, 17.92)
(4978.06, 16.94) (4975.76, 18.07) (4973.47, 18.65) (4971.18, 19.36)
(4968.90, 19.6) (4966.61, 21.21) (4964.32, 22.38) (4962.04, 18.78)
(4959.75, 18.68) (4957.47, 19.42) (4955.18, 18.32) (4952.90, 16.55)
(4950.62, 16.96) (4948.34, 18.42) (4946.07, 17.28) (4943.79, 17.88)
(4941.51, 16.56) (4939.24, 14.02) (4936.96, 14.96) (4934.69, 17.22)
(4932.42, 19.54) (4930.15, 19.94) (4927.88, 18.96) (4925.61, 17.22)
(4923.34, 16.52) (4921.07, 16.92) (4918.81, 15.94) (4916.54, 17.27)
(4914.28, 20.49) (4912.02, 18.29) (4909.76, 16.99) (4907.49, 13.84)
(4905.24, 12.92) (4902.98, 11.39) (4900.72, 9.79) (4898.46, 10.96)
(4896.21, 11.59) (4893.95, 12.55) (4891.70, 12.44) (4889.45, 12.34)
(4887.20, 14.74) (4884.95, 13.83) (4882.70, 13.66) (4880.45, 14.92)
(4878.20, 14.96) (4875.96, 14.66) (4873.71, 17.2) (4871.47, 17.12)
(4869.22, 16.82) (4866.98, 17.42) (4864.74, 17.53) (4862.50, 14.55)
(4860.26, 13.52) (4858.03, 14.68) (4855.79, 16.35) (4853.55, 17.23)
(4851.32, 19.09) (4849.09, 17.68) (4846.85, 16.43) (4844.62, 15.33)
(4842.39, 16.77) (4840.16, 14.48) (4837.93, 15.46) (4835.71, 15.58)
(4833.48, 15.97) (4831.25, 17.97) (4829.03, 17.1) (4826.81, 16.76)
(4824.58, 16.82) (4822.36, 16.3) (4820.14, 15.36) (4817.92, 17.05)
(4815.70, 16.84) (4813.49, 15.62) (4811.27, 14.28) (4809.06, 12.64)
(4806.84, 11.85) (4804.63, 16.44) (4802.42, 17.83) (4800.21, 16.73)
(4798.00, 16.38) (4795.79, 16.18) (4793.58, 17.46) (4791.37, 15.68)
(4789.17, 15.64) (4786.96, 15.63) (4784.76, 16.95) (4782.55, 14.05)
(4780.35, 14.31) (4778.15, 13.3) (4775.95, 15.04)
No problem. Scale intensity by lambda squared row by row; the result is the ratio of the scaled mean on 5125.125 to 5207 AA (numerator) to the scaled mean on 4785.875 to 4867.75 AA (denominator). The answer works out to 1.56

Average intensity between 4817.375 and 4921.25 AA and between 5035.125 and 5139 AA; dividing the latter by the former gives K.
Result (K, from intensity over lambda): 1.35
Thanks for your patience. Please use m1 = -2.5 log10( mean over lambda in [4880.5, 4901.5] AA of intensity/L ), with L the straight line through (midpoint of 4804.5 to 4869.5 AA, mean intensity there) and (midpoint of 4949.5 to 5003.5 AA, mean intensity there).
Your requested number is 0.31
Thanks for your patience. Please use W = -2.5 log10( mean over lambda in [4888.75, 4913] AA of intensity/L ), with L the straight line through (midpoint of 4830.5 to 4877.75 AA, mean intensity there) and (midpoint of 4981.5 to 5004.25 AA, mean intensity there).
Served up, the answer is 0.267 mag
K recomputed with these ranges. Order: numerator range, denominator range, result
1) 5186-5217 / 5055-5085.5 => 1.14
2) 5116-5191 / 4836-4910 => 1.47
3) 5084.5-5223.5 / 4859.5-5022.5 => 1.30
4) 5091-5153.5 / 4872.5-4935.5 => 1.45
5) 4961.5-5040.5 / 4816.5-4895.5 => 1.19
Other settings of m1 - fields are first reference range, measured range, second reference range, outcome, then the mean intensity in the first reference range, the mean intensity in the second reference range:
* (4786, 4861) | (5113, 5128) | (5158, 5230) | -0.08 mag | 16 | 22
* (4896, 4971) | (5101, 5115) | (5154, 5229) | -0.07 mag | 17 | 21.9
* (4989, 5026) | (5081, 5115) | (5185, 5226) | -0.06 mag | 18.4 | 22.4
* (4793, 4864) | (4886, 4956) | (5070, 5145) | 0.13 mag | 16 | 21.4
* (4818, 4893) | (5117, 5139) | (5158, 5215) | -0.09 mag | 15.8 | 21.9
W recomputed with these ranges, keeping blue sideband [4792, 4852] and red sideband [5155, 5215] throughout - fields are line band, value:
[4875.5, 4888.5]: 0.183 mag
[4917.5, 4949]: 0.040 mag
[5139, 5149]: -0.055 mag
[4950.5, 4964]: -0.013 mag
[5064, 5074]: 0.041 mag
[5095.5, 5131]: -0.079 mag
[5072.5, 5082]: 0.105 mag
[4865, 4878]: 0.021 mag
